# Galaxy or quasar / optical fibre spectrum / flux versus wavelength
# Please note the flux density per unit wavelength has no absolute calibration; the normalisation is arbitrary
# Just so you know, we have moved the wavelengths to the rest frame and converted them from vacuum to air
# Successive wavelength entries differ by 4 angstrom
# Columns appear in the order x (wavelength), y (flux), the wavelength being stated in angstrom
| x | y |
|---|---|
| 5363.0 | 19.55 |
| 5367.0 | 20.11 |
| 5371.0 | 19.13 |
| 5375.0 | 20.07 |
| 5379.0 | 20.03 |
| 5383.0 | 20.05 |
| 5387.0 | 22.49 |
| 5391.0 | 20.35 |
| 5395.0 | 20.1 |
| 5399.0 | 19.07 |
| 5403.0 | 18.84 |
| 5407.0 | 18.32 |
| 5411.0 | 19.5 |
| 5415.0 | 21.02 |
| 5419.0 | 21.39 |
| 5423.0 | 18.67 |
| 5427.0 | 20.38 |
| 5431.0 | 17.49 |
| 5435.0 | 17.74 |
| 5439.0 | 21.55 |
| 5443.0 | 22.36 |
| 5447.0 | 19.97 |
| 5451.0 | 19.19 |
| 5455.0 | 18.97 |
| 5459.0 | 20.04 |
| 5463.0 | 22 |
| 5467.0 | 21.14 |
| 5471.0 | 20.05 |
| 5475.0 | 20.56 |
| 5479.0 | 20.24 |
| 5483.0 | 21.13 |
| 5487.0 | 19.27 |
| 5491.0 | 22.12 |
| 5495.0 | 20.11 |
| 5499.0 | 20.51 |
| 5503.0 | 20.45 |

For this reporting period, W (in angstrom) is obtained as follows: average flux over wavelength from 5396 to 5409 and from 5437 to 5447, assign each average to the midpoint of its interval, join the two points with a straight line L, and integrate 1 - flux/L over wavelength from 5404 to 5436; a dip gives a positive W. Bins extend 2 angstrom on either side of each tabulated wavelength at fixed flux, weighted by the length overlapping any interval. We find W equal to 1.1 angstrom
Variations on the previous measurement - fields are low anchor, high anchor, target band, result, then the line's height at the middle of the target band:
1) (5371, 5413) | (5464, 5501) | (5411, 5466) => 0.5 angstrom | 20.2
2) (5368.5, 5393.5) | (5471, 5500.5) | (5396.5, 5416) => 1.1 angstrom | 20.4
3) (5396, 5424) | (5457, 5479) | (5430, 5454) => 0.5 angstrom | 20.2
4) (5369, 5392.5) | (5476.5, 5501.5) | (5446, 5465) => 0.4 angstrom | 20.5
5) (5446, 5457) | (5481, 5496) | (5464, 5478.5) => -0.4 angstrom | 20.1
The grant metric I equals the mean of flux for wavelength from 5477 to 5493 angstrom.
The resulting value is 20.7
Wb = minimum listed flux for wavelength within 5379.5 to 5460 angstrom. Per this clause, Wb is 17.49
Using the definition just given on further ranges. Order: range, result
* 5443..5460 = 18.97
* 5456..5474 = 20.04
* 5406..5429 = 18.32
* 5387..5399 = 19.07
